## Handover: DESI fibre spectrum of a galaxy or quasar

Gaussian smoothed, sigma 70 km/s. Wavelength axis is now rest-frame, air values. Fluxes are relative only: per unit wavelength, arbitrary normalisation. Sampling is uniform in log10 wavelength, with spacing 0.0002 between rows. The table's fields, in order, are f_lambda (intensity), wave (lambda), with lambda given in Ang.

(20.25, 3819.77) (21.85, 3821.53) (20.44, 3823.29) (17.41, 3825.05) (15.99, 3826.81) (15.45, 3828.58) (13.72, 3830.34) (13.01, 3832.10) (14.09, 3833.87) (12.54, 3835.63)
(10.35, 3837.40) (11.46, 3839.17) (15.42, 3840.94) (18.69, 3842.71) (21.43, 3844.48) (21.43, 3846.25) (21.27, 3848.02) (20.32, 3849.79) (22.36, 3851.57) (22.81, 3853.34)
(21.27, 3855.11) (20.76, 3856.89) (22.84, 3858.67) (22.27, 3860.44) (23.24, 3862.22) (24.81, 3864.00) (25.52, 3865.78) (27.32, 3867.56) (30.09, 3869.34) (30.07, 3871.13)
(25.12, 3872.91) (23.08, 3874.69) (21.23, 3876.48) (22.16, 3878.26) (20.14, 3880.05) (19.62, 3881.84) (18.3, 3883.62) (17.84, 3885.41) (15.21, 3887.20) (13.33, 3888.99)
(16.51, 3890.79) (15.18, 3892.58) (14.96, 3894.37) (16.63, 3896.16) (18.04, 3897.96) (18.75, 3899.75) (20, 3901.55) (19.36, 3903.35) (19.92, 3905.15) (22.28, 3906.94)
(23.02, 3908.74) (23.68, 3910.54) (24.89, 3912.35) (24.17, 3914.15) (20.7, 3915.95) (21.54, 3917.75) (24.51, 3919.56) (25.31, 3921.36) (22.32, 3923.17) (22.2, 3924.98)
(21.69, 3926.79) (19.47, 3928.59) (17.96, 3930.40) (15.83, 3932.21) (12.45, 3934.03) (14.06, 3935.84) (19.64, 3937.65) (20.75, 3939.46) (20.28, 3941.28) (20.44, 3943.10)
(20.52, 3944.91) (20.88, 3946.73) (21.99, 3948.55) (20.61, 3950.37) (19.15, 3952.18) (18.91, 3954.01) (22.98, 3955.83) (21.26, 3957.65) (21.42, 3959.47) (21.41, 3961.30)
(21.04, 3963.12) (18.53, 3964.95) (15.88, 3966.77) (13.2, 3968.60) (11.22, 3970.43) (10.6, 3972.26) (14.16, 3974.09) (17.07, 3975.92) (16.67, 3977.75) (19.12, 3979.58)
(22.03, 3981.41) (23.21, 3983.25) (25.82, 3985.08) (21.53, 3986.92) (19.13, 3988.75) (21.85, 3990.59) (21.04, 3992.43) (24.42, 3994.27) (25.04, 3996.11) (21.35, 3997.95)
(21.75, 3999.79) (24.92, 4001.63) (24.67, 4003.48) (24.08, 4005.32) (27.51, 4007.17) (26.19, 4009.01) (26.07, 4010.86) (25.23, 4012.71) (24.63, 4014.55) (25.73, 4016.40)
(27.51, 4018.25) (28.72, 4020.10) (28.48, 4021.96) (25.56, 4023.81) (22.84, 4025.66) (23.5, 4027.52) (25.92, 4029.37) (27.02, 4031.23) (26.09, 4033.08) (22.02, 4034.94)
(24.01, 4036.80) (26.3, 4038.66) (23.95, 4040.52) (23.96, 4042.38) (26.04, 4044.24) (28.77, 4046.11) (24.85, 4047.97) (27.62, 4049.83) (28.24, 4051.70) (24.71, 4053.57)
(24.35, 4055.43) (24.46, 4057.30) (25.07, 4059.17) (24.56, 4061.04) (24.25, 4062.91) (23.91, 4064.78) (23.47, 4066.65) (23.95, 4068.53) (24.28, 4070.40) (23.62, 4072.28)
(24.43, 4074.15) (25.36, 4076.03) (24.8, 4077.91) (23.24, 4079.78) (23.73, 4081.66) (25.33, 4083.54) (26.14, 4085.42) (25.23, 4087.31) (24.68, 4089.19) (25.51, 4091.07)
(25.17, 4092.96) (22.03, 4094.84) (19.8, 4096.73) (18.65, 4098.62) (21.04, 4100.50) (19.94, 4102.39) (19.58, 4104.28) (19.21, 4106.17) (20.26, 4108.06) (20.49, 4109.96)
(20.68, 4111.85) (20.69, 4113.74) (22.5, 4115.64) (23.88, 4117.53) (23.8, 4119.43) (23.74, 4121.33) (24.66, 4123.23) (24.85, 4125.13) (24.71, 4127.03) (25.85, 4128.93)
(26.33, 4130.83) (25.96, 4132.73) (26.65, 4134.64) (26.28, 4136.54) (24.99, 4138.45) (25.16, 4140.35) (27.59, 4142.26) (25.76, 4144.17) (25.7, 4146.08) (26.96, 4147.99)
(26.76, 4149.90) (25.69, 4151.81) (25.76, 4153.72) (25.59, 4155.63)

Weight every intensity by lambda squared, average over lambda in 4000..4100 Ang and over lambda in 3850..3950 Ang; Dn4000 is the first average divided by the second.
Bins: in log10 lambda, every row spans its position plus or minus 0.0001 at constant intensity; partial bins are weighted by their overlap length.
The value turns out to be 1.3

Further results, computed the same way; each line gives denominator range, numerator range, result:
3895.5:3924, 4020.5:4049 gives 1.25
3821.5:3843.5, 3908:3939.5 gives 1.44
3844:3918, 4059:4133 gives 1.22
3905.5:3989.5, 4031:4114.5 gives 1.27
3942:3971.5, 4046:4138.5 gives 1.32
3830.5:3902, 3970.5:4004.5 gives 1.11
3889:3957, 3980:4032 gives 1.28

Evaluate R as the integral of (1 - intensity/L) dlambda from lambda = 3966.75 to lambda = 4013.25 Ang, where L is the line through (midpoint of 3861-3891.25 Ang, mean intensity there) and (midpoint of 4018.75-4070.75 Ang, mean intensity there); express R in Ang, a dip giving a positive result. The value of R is 6.29 Ang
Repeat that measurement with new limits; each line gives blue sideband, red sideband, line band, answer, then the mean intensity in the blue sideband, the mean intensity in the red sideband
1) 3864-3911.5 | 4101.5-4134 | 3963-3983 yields 4.8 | 20.7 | 22.8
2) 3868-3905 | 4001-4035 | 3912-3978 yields 9.0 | 19.9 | 25.7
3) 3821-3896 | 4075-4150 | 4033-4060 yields -3.1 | 19.5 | 23.8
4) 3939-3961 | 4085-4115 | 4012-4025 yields -3.2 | 20.8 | 21.7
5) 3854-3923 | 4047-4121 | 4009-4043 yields -3.9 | 21.4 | 23.4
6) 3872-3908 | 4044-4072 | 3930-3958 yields 2.3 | 18.9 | 25.2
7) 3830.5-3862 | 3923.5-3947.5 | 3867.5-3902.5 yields -2.6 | 18.4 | 19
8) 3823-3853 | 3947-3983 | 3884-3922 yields -4.5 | 16.8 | 18.4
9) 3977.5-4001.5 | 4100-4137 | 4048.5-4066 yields -2.1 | 22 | 23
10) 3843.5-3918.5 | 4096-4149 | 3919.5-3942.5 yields 2.3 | 21.3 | 23.4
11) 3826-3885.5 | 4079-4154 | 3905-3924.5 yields -1.8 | 20.2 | 23.9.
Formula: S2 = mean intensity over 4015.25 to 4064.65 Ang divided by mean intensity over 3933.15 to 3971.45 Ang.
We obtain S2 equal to 1.35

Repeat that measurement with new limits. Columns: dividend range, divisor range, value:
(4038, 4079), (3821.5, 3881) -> 1.23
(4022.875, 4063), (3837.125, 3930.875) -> 1.21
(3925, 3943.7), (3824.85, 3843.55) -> 1.29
